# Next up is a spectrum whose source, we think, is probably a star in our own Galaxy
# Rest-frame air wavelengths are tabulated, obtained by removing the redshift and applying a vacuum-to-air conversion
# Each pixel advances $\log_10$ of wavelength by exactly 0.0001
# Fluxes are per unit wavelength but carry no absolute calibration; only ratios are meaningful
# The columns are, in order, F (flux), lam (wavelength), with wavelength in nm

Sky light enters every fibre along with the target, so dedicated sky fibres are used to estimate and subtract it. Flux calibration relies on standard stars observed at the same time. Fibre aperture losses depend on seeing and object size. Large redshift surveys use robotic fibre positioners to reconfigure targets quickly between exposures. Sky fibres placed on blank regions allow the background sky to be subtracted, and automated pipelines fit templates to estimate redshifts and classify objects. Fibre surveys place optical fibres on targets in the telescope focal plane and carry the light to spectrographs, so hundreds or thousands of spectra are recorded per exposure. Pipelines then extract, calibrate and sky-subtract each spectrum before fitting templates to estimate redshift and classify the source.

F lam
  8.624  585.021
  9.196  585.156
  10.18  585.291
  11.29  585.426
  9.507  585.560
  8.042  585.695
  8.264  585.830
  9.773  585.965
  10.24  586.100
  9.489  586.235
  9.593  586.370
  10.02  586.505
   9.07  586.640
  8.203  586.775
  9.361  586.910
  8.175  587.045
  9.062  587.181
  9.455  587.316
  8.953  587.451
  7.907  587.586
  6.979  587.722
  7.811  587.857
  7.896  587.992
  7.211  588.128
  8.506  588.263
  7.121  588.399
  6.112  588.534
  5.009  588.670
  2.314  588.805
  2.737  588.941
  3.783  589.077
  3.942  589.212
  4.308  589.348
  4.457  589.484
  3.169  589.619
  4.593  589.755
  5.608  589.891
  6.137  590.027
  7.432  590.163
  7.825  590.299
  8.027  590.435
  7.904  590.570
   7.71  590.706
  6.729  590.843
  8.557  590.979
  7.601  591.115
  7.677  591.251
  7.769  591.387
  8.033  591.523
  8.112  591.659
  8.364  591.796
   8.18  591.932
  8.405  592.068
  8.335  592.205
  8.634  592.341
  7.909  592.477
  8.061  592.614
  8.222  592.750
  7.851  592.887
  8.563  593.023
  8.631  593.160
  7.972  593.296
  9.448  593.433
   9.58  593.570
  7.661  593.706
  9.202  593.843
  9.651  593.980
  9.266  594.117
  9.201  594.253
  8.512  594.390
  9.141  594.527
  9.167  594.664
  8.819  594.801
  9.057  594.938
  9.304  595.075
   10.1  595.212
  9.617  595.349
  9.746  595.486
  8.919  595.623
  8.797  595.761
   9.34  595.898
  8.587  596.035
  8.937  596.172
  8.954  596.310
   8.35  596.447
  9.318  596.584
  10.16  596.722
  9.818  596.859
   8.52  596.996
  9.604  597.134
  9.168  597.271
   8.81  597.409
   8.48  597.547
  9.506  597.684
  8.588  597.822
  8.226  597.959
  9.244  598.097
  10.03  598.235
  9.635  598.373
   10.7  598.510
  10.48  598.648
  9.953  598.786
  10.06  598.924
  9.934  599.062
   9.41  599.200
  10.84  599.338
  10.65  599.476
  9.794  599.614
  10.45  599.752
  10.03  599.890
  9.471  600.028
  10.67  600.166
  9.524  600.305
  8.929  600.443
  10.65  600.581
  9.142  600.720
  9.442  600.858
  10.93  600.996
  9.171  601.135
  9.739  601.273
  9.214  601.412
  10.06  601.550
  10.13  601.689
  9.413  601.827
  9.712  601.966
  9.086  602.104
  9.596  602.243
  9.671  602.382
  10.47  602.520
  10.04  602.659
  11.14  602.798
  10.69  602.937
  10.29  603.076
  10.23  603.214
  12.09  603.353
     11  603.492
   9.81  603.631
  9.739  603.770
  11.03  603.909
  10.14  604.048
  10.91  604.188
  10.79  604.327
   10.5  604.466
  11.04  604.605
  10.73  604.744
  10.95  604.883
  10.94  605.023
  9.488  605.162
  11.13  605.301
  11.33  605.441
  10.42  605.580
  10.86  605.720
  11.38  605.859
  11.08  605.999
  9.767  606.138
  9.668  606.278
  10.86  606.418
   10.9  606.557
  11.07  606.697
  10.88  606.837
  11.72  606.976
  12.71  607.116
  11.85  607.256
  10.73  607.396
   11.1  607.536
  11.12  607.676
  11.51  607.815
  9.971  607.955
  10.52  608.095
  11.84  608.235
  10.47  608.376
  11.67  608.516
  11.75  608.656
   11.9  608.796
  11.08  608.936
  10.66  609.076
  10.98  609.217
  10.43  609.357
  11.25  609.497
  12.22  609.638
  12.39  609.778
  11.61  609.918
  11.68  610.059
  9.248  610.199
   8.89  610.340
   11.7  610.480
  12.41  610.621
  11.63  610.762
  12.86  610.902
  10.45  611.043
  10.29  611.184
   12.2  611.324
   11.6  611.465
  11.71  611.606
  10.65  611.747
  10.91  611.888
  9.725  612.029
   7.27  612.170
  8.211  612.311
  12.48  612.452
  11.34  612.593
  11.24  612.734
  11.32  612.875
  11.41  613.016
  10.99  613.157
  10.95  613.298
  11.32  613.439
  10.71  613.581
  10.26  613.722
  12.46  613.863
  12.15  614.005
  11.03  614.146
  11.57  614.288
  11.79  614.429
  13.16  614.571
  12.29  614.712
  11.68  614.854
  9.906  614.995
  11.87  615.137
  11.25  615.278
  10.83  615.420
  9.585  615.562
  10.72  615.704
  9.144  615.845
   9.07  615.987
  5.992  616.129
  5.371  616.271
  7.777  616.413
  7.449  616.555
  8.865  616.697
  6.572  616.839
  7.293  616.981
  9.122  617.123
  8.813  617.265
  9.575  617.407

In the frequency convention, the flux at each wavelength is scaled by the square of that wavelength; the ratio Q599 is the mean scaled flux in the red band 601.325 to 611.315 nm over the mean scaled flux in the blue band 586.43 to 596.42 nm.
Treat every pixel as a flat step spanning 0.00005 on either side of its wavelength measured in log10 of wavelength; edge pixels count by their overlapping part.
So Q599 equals 1.4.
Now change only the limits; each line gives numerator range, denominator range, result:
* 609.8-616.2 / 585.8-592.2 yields 1.61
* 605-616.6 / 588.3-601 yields 1.36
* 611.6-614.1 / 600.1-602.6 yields 1.15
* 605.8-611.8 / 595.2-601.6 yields 1.21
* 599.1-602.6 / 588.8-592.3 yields 1.56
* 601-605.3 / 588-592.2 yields 1.65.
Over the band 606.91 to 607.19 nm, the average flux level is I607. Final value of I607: 12.2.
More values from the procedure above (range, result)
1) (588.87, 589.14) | 3.23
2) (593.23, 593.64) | 9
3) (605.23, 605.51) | 11.2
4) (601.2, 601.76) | 9.79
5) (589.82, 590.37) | 6.74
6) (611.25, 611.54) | 11.9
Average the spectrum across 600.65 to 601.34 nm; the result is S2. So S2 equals 9.68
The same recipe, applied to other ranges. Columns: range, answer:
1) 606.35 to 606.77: 10.9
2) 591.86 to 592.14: 8.29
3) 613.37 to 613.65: 11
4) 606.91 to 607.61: 11.6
